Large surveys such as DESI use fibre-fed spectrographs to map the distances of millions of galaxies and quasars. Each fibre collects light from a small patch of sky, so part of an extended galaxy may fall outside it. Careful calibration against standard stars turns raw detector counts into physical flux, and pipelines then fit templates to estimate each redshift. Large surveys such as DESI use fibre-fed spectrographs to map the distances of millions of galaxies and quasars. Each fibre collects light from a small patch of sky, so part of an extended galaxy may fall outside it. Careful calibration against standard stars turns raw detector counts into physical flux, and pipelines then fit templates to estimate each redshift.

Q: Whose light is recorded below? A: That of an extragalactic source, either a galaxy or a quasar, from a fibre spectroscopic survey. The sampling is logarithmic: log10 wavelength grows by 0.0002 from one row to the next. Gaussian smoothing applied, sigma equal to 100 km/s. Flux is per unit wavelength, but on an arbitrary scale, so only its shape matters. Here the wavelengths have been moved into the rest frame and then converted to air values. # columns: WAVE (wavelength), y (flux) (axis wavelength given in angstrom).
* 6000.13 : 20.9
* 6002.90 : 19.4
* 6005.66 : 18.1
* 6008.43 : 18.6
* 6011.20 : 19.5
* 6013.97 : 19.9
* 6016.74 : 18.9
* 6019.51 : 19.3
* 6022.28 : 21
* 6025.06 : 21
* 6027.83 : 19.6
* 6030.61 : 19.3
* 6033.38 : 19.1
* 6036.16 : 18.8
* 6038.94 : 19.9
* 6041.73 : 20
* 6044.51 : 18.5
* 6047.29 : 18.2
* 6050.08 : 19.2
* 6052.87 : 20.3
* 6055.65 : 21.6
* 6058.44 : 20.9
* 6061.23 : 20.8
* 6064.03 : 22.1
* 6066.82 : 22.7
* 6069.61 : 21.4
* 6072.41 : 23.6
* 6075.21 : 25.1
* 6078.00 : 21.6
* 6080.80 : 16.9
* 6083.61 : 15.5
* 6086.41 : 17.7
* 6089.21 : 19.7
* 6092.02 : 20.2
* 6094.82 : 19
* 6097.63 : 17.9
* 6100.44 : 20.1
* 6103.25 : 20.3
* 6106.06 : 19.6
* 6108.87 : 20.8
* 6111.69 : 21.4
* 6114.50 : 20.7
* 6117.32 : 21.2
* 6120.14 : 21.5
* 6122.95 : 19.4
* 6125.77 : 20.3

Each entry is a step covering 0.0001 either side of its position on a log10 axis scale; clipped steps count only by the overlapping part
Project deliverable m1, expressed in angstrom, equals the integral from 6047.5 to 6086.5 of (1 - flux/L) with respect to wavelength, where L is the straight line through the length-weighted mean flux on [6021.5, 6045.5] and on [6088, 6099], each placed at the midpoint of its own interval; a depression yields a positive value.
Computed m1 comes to -2.6 angstrom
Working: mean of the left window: 19.7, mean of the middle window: 20.7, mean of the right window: 19.2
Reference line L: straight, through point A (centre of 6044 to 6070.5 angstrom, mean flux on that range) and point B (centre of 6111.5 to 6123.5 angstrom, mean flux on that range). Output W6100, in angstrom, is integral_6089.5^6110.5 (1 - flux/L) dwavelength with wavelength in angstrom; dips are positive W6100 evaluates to 1.1 angstrom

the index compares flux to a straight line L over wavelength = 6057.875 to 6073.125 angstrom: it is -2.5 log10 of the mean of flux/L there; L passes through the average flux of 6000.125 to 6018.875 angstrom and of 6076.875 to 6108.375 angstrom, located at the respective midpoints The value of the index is -0.15 mag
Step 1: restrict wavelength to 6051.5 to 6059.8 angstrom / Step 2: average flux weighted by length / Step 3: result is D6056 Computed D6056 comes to 21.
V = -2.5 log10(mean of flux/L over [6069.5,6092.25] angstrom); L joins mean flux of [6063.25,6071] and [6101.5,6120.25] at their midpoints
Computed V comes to 0.08 mag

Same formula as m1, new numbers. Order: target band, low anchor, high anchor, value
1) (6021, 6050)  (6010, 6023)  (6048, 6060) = 0.7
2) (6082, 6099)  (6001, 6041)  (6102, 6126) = 1.7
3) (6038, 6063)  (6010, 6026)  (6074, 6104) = -0.4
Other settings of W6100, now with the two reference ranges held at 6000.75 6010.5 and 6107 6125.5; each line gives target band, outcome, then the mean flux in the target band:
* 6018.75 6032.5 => -0.56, 20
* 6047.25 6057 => -0.17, 20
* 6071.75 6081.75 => -0.89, 21.9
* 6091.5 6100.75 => 0.60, 19.1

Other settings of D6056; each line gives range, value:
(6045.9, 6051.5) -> 18.7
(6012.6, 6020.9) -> 19.4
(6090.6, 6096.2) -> 19.6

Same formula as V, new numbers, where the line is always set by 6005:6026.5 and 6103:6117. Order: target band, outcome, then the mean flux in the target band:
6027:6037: 0.03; 19.2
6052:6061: -0.05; 21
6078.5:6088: 0.18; 17.2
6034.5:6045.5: 0.03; 19.3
